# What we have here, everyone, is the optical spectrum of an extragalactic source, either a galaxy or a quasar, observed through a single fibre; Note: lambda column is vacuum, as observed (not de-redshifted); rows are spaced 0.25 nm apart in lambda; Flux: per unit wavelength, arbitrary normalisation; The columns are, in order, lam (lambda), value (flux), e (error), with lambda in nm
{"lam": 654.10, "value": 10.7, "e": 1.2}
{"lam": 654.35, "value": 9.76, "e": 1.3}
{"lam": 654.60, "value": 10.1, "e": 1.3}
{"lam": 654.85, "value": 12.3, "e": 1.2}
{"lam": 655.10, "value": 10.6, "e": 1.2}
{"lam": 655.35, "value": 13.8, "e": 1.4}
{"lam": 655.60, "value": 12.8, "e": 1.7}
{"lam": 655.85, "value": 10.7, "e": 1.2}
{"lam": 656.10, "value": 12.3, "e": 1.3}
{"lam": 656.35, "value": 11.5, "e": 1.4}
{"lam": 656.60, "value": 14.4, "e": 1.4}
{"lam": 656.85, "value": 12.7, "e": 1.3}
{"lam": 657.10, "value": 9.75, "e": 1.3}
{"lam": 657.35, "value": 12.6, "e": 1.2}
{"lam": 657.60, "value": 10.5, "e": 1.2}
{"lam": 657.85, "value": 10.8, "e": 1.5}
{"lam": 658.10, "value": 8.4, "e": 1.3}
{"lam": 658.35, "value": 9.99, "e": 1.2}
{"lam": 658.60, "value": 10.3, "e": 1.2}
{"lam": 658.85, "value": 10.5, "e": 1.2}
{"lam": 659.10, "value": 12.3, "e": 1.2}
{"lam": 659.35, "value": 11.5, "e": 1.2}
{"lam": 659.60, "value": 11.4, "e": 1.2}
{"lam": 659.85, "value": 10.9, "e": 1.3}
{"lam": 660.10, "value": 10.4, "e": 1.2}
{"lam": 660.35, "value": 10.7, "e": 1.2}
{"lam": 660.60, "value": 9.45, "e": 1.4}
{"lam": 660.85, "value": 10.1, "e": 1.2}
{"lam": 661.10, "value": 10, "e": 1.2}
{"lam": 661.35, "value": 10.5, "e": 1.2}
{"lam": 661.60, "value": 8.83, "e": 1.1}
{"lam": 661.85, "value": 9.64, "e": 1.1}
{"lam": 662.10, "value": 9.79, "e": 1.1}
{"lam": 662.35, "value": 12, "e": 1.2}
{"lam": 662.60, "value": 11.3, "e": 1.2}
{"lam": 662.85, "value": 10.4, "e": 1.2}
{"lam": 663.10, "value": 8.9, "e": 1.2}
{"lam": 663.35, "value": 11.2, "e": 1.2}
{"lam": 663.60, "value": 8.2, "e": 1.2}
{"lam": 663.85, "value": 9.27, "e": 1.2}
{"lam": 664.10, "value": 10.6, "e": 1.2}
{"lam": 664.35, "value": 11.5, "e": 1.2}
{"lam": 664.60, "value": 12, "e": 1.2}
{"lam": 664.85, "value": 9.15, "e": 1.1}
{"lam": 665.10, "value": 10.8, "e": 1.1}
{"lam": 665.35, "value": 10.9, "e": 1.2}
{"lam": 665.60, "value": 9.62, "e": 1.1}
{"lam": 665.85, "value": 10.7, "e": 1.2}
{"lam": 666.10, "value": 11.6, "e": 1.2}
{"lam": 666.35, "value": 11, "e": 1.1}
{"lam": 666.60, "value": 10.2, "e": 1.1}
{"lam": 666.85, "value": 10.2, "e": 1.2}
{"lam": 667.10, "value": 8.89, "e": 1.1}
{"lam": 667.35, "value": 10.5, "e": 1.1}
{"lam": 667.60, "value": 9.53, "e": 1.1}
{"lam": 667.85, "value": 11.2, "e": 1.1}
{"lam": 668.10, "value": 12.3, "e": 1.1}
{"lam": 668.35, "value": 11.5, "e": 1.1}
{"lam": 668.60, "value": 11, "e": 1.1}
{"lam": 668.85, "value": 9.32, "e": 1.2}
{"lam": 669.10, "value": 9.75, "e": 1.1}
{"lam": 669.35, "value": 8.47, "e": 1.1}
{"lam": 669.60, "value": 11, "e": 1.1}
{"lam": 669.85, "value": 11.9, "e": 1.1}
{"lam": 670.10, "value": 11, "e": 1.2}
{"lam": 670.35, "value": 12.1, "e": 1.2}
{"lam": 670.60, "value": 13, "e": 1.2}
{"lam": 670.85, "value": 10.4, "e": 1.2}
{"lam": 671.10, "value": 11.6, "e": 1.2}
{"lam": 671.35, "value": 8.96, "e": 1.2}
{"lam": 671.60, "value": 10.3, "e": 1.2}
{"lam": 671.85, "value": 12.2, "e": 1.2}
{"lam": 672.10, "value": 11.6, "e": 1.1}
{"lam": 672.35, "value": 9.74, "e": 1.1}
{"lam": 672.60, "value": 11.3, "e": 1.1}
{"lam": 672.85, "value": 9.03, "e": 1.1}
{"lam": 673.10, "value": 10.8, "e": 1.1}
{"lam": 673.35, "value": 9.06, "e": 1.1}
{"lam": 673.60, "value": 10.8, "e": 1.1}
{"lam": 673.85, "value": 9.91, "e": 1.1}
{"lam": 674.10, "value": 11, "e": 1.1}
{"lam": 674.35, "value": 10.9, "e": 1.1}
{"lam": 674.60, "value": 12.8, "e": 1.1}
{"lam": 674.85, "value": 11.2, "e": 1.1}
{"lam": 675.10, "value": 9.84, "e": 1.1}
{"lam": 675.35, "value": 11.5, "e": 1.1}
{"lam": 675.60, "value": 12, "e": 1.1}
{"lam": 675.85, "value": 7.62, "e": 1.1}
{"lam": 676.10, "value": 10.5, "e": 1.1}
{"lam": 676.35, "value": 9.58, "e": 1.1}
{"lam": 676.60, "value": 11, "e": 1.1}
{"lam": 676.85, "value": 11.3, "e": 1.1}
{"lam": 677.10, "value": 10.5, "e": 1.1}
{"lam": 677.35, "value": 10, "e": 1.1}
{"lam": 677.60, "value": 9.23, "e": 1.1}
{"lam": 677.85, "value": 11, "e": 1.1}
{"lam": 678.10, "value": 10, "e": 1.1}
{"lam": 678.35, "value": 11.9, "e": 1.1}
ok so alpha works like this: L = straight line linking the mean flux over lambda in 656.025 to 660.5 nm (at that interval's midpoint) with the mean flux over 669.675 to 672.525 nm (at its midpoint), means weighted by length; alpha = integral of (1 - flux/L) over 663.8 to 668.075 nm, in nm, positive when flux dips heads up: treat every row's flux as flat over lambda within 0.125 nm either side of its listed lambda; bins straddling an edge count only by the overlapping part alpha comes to 0.25 nm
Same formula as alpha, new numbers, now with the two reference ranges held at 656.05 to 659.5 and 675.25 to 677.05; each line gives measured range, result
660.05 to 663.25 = 0.26 nm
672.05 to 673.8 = 0.06 nm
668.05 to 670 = 0.03 nm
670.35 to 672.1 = -0.08 nm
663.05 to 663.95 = 0.13 nm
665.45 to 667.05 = 0.06 nm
